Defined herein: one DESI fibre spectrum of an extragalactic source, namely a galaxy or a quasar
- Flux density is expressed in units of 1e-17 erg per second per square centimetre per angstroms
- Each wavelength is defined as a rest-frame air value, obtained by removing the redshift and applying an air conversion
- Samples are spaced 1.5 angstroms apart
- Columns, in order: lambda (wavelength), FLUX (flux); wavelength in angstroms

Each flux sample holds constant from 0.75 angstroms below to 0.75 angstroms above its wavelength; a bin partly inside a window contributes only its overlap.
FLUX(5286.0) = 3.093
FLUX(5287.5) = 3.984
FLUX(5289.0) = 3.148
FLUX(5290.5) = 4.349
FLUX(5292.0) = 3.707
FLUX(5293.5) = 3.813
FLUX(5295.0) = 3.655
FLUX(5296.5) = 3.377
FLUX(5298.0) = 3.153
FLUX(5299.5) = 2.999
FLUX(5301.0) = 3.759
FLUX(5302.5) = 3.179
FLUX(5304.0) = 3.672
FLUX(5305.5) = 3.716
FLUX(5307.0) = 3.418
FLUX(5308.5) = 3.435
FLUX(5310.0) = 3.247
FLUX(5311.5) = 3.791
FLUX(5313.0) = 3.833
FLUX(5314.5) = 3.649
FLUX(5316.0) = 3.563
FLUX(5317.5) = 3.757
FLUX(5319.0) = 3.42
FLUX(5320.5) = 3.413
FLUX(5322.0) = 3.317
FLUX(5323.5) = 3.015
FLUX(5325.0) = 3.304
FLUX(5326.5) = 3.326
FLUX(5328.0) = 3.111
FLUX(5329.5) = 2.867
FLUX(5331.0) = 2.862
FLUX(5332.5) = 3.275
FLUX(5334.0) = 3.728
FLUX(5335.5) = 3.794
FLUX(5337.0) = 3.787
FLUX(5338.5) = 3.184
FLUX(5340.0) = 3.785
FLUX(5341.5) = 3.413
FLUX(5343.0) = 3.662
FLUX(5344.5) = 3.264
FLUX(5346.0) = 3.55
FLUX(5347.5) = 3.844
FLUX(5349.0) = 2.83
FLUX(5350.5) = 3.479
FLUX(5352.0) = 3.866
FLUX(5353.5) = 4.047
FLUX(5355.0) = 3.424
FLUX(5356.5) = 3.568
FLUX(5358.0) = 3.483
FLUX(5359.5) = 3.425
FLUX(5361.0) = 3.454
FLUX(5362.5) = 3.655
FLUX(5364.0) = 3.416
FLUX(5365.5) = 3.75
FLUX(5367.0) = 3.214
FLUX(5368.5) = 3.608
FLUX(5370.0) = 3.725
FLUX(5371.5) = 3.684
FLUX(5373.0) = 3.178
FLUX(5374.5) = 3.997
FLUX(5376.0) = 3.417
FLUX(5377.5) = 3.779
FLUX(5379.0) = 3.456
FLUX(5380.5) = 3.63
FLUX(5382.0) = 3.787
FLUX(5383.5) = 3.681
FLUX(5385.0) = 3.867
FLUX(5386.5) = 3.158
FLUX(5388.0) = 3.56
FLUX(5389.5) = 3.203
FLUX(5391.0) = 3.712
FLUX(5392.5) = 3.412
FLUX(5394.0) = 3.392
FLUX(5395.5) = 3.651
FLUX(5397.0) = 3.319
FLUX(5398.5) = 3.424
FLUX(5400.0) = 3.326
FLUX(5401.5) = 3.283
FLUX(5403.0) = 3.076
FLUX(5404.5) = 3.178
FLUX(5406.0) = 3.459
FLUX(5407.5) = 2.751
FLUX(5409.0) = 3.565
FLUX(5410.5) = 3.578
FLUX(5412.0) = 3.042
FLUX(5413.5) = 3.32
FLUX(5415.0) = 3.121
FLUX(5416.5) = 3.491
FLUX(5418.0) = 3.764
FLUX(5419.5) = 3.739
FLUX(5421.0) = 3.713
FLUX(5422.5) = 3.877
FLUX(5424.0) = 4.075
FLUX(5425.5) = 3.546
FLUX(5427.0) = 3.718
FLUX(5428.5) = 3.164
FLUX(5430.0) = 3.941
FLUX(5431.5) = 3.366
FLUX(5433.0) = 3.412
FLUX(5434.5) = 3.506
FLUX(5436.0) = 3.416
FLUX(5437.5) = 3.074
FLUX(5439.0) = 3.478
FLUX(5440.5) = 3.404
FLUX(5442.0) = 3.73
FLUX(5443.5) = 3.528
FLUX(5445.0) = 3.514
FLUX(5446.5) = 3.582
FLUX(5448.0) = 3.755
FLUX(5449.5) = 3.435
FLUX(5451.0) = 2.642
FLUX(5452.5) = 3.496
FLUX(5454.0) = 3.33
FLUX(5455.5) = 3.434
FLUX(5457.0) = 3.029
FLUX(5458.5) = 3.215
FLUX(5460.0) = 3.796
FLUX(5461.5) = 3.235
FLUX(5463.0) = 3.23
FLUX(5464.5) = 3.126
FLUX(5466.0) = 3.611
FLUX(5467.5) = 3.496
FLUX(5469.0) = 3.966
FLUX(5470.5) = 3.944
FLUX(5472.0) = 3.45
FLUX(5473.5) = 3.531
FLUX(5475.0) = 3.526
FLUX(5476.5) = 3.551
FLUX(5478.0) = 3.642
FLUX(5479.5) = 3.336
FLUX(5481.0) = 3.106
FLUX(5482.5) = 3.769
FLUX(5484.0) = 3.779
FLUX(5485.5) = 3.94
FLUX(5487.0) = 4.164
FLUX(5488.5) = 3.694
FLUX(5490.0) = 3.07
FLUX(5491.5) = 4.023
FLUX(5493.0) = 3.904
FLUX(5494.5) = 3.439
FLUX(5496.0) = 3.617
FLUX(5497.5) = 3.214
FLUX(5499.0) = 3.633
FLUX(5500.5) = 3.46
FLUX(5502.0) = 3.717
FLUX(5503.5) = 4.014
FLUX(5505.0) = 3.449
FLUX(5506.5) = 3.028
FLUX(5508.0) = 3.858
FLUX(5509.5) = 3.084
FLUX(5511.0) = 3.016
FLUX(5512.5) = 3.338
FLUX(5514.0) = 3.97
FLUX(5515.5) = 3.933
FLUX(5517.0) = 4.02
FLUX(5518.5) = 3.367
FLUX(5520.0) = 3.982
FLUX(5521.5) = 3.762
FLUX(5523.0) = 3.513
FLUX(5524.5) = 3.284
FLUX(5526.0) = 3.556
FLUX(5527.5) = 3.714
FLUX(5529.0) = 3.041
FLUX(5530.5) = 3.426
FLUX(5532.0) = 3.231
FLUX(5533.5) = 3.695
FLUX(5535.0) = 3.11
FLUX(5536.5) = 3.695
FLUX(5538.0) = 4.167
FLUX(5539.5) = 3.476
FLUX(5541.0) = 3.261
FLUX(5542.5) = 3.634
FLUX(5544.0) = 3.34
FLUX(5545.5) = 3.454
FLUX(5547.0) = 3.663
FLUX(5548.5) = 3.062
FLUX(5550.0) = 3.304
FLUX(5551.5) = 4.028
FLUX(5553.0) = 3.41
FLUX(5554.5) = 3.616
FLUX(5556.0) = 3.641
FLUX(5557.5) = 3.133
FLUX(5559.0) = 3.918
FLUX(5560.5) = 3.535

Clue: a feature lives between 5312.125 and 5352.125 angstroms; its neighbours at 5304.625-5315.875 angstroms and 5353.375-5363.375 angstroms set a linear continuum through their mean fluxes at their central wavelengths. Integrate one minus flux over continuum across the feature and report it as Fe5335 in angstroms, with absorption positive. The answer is 1.49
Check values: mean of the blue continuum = 3.58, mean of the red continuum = 3.55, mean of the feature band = 3.44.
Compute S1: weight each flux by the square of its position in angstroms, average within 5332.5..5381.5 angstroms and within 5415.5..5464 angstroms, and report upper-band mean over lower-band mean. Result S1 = 1.01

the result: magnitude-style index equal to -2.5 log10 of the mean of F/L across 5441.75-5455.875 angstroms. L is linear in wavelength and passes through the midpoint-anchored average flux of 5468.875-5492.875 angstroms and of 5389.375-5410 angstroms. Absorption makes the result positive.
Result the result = 0.030 mag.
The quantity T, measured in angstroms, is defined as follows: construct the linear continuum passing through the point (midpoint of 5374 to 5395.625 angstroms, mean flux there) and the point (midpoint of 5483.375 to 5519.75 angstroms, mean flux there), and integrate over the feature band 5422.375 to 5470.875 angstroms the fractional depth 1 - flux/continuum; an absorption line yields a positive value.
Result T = 1.6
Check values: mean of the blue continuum 3.57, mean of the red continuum 3.62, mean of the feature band 3.48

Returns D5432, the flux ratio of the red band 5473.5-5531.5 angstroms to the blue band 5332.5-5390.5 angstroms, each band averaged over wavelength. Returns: 1.0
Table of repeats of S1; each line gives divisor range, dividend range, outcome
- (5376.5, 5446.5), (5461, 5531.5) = 1.06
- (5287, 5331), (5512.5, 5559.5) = 1.11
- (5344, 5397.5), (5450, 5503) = 1.03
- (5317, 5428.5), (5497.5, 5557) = 1.07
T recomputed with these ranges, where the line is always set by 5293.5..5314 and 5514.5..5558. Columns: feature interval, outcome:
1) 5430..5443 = 0.2 angstroms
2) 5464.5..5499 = -0.8 angstroms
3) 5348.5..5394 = -0.6 angstroms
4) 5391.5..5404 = 0.5 angstroms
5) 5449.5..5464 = 1.0 angstroms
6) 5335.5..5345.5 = -0.1 angstroms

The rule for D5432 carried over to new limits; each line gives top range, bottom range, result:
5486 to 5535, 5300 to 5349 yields 1.03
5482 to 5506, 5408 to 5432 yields 1.03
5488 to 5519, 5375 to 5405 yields 1.03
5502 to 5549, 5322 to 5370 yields 1.02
